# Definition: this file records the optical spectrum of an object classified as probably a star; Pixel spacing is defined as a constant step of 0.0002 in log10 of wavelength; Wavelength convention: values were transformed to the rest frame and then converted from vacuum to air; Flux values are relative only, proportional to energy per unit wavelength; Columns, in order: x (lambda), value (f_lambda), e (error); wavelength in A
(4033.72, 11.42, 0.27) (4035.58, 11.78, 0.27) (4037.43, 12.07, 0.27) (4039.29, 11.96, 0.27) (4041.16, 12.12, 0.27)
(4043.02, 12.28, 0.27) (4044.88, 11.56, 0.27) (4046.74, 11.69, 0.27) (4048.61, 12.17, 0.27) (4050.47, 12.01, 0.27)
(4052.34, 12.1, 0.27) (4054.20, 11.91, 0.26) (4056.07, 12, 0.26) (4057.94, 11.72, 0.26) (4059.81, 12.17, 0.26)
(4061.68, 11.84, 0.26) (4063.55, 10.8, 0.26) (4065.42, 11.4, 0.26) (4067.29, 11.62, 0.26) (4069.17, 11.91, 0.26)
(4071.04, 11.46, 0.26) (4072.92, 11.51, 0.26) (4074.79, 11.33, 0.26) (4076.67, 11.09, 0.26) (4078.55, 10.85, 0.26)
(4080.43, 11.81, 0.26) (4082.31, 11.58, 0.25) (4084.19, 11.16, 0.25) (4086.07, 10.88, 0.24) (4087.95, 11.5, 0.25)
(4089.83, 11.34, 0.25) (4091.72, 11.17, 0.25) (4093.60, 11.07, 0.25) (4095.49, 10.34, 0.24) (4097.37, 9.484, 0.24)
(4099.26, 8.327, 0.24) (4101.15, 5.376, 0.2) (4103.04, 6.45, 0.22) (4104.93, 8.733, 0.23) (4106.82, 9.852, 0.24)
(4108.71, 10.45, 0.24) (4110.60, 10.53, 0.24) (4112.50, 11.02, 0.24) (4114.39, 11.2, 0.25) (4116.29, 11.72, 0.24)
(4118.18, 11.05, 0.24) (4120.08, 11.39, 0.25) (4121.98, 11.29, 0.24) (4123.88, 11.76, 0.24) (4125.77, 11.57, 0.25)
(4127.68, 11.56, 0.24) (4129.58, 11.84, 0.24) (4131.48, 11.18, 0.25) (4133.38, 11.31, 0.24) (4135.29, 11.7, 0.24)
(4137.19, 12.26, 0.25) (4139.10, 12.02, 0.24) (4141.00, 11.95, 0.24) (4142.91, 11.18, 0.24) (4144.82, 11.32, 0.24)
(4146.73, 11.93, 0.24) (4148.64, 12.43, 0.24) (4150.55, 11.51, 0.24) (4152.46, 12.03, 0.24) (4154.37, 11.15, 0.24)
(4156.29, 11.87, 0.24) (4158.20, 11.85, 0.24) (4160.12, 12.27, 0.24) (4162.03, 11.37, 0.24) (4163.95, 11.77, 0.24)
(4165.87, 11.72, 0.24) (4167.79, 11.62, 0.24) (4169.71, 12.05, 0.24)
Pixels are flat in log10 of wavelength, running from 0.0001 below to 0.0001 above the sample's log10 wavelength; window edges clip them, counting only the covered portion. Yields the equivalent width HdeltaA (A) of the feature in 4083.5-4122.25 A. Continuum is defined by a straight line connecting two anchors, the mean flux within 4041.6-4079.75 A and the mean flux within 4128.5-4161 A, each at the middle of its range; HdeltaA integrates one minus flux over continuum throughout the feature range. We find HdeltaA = 5.1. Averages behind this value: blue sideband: 11.7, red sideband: 11.8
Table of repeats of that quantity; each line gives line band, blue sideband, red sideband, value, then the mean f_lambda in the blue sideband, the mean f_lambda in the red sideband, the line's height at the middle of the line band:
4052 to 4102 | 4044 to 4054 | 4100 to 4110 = -4.7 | 11.9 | 8.26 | 10.1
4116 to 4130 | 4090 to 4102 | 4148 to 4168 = -1.4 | 9.45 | 11.8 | 10.5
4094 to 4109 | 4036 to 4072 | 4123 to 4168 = 4.0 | 11.8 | 11.7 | 11.8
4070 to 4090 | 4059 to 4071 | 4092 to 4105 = -2.1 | 11.6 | 8.66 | 10.3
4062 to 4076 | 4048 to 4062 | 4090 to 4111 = -0.4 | 12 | 9.3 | 11.2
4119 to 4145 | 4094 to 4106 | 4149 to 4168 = -3.7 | 8.27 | 11.7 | 10.2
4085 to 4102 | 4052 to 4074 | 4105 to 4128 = 2.0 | 11.7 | 11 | 11.3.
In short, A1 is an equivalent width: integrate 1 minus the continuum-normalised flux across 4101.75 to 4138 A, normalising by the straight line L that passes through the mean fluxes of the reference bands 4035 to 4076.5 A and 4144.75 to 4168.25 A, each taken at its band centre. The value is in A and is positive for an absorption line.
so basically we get 2.91 A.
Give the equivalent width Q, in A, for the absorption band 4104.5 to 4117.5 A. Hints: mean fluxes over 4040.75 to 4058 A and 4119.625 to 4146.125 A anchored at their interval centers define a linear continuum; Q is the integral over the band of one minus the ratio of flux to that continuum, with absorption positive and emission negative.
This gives 1.2 A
